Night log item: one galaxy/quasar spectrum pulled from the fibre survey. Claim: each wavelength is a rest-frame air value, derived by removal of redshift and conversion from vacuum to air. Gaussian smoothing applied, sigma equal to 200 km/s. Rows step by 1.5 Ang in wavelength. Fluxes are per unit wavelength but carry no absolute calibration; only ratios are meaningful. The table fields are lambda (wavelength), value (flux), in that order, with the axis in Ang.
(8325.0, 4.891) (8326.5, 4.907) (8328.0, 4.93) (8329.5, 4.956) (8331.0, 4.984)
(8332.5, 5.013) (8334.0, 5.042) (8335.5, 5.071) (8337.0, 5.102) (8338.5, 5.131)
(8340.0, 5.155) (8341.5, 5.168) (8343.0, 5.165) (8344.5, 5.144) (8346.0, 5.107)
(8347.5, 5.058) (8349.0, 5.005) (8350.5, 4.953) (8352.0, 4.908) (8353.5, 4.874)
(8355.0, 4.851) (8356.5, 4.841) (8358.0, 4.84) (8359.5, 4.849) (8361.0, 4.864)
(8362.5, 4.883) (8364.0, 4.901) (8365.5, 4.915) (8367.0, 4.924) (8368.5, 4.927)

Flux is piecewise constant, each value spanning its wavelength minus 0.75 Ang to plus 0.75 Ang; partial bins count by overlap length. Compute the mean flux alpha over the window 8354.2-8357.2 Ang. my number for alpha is 4.85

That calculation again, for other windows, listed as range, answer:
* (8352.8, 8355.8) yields 4.86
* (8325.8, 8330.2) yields 4.93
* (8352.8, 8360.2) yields 4.85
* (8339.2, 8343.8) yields 5.16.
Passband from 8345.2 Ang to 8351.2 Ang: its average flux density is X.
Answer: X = 5.03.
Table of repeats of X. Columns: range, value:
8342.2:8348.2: 5.12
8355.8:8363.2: 4.86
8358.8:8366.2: 4.88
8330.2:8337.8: 5.04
